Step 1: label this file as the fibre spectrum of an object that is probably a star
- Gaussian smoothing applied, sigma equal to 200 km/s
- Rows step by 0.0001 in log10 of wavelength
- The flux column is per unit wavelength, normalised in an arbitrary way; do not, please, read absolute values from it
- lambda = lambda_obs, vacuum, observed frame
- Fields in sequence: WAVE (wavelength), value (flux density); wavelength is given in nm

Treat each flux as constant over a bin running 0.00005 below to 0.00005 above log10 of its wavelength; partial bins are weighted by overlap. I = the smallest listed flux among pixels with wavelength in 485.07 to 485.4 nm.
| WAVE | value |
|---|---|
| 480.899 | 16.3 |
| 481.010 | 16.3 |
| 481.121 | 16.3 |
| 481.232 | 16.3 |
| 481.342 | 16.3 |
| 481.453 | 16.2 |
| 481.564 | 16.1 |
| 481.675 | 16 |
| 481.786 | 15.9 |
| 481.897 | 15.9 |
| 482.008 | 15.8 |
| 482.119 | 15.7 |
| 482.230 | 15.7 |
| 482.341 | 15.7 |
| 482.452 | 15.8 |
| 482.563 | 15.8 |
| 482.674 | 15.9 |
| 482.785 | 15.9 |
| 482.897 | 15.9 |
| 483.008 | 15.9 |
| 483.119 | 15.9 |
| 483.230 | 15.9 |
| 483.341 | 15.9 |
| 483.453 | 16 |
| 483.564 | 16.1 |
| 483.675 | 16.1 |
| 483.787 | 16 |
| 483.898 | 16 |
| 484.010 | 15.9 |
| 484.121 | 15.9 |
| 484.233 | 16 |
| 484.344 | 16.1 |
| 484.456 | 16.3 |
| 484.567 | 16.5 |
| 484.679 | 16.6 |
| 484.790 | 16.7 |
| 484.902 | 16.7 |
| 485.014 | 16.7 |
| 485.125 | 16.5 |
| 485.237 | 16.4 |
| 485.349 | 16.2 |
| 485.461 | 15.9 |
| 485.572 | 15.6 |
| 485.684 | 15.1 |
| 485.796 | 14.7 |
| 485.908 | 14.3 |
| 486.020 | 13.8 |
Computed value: 16.2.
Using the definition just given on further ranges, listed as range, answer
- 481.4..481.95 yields 15.9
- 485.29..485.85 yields 14.7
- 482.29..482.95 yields 15.7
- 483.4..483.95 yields 16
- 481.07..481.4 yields 16.3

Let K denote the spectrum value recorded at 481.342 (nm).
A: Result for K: 16.3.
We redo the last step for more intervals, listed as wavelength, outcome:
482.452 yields 15.8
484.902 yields 16.7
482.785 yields 15.9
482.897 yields 15.9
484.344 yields 16.1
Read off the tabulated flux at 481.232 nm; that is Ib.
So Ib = 16.3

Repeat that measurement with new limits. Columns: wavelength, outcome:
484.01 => 15.9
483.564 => 16.1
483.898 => 16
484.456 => 16.3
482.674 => 15.9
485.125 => 16.5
